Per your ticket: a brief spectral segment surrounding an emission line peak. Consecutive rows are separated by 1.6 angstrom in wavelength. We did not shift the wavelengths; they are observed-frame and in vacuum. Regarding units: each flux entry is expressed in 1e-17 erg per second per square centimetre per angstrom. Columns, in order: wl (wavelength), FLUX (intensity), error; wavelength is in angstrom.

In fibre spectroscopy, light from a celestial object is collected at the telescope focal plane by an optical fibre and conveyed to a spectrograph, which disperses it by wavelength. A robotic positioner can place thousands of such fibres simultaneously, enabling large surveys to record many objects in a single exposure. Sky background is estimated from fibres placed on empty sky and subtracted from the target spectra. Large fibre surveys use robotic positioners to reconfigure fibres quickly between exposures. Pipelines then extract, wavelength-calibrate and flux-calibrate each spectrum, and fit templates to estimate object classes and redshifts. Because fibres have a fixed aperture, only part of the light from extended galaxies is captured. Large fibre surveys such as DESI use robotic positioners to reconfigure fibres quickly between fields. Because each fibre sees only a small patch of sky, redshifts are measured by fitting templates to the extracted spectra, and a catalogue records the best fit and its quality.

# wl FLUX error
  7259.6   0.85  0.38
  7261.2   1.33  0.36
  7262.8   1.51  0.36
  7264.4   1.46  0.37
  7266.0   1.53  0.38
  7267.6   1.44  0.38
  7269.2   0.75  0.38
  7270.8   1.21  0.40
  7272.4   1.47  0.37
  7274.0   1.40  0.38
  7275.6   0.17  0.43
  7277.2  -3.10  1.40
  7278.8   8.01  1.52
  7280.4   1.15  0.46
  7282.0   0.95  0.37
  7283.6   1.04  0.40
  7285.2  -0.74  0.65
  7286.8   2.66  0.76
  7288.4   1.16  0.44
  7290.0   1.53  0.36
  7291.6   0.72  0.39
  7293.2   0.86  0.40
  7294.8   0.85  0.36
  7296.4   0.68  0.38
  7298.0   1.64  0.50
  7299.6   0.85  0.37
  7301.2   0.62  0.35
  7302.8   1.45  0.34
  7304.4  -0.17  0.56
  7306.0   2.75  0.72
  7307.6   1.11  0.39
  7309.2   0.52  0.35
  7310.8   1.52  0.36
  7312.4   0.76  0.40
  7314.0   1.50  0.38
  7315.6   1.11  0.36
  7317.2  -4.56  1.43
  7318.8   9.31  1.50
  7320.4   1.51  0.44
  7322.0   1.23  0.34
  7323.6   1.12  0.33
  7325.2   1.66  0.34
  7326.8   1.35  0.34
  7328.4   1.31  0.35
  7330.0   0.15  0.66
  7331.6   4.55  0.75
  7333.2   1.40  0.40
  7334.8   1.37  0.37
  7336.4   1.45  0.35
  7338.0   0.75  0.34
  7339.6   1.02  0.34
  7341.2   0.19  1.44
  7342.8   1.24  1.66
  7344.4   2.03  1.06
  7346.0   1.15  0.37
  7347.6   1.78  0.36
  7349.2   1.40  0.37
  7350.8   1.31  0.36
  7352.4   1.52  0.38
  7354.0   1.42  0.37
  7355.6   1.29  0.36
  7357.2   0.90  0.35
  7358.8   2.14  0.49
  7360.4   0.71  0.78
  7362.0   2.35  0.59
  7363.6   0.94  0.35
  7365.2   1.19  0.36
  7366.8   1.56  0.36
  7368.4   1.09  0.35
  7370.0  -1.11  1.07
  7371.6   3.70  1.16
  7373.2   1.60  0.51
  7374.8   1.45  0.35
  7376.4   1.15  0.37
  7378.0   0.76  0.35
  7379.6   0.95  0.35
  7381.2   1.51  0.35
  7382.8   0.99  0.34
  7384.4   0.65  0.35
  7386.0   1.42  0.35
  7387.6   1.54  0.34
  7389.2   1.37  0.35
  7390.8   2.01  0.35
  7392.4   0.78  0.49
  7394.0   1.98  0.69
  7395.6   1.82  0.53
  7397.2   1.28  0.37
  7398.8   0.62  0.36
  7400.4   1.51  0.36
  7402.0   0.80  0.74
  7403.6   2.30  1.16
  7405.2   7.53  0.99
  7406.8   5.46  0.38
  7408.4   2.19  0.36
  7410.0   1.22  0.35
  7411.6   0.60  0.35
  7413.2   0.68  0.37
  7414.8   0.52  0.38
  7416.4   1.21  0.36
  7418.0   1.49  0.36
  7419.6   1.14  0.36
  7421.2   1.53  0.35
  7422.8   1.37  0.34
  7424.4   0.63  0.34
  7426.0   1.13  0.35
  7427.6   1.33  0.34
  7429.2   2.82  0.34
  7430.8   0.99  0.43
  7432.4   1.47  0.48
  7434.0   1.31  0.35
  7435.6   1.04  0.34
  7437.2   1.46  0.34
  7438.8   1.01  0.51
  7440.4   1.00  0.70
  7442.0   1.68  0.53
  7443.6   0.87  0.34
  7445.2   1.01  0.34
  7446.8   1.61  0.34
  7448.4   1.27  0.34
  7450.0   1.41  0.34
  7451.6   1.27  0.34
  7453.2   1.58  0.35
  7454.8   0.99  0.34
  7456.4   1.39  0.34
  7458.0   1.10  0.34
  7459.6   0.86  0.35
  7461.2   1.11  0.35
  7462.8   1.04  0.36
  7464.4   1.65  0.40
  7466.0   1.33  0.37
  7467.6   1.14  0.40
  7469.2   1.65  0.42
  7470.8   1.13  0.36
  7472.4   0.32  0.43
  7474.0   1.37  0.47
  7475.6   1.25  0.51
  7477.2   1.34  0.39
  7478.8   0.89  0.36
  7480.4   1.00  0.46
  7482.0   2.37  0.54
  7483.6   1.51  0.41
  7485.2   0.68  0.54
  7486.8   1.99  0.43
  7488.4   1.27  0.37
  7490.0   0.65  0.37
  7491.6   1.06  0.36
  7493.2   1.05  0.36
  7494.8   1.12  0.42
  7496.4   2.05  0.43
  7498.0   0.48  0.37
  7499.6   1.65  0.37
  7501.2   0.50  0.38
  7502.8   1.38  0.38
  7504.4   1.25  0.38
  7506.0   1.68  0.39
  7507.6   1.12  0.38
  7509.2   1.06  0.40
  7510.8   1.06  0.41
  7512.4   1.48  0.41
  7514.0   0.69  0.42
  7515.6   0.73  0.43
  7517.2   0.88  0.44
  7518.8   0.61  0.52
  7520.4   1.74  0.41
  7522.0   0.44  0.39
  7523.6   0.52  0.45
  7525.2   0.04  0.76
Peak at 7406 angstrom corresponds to H-alpha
